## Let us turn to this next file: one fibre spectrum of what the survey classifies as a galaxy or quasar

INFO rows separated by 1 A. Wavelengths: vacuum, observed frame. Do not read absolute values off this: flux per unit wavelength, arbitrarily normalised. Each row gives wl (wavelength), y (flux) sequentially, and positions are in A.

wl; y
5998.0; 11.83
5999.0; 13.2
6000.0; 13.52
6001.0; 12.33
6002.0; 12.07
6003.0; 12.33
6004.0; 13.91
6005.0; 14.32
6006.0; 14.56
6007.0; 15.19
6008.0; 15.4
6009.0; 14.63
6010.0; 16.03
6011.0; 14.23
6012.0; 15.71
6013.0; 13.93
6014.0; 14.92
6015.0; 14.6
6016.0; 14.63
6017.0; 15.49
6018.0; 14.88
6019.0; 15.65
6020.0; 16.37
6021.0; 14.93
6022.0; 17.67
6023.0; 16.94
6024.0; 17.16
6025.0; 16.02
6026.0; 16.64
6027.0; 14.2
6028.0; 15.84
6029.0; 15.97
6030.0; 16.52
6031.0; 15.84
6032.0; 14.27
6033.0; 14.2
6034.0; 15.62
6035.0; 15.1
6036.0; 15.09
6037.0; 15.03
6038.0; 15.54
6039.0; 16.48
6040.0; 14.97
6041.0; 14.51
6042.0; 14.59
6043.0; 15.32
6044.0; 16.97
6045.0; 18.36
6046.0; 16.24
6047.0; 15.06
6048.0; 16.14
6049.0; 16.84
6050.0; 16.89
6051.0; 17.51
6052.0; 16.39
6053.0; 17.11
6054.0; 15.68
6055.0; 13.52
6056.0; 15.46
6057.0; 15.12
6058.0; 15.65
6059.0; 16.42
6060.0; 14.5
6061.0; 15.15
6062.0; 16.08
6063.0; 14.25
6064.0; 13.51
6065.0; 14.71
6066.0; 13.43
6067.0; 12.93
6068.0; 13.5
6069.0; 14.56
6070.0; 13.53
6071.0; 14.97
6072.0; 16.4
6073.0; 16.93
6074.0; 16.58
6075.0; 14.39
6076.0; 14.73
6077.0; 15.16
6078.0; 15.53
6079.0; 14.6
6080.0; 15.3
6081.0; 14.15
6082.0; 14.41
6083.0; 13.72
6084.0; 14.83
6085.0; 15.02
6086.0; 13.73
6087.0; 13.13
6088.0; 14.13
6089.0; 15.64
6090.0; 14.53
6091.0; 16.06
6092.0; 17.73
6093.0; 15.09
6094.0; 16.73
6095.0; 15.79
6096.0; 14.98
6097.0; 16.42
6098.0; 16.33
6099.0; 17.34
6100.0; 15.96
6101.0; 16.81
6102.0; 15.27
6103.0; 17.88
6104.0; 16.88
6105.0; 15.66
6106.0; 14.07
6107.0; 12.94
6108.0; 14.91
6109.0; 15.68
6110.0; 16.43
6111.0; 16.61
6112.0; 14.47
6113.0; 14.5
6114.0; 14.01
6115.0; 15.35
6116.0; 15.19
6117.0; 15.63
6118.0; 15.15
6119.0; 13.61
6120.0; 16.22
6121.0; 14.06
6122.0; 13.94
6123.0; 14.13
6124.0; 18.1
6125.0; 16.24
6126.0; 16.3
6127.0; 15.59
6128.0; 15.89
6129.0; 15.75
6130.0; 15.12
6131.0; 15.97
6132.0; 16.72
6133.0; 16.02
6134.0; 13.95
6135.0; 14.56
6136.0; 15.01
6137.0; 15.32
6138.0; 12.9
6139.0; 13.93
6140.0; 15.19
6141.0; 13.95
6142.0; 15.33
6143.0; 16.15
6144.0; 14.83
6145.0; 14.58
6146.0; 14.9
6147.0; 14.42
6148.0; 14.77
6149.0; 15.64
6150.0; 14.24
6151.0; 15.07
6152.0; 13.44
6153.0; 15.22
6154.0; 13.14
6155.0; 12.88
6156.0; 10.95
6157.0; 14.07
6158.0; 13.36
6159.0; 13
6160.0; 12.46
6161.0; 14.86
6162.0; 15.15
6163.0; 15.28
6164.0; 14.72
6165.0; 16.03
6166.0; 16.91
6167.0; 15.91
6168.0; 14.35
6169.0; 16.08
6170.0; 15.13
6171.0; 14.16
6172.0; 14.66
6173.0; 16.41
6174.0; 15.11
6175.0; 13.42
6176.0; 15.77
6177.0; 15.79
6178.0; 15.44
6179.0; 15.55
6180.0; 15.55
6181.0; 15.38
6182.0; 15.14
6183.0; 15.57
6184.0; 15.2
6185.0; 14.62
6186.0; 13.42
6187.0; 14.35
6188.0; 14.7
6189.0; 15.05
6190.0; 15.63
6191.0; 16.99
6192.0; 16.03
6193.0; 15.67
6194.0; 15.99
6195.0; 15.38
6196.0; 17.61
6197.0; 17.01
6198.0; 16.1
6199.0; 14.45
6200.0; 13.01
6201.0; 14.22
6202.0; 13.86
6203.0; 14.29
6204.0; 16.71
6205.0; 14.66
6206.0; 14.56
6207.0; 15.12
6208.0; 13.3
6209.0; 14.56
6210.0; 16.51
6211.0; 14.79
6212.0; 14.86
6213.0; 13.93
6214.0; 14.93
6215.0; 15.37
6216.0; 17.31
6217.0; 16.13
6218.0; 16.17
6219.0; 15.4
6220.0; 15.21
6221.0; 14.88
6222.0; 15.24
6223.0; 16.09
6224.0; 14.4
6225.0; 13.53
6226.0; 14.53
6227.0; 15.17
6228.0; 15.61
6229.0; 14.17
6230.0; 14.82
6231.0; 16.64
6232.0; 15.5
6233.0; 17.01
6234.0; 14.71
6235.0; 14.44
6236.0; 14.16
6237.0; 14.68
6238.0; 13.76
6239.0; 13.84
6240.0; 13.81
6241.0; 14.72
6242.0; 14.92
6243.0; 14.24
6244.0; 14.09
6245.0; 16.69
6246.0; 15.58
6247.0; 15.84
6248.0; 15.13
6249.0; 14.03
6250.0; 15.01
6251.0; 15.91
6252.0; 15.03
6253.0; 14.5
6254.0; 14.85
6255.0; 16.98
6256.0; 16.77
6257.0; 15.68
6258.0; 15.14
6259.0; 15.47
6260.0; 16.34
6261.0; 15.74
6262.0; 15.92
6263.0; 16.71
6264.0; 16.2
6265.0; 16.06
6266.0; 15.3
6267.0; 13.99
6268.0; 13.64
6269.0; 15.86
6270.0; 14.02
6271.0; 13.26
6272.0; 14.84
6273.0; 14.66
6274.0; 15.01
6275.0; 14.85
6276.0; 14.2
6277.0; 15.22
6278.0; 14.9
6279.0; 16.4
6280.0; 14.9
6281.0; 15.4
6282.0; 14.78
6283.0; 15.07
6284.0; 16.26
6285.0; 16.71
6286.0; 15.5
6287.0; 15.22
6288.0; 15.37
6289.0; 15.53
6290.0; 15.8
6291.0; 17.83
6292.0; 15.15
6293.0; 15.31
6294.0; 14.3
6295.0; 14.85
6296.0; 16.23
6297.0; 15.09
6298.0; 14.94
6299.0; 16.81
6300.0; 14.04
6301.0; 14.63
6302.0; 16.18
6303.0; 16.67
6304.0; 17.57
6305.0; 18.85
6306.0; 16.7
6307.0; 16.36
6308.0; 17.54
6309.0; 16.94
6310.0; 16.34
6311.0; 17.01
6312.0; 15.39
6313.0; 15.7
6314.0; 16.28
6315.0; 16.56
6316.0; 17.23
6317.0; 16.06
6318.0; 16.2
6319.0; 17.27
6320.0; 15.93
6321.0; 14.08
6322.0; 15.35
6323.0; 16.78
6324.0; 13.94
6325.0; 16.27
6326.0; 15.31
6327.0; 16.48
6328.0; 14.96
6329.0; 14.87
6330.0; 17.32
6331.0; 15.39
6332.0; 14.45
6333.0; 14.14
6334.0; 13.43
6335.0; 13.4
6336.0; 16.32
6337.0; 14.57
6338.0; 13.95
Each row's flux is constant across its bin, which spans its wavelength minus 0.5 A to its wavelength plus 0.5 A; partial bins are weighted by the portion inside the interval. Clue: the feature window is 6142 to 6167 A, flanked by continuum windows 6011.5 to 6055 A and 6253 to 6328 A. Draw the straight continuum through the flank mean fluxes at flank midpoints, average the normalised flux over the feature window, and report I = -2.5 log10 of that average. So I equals 0.09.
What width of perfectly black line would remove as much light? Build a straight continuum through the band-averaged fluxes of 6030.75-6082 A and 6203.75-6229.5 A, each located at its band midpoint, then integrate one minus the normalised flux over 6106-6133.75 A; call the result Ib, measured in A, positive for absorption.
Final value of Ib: -0.2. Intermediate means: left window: 15.3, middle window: 15.3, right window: 15.1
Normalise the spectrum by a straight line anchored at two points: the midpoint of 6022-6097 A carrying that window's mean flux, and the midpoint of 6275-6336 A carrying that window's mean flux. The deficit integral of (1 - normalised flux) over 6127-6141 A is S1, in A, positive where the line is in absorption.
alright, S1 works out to 0.36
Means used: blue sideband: 15.4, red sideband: 15.7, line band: 15.1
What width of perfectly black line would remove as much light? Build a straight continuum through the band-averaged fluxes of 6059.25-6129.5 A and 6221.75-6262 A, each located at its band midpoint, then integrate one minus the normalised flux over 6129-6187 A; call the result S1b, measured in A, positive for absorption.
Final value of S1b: 1.46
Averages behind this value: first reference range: 15.2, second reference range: 15.1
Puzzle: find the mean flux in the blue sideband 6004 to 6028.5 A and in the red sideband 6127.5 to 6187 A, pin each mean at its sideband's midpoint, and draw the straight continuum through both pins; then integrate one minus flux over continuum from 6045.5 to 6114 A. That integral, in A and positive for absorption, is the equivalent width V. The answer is -0.9 A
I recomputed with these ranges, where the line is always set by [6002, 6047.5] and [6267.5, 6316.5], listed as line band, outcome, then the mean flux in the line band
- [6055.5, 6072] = 0.05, 14.7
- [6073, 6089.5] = 0.05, 14.8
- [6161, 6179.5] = 0.01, 15.3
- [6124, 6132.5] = -0.04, 16.1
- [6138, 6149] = 0.05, 14.8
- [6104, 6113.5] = 0.02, 15.1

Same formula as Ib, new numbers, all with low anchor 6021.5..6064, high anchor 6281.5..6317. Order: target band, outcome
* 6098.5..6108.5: 0.0 A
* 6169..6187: 0.9 A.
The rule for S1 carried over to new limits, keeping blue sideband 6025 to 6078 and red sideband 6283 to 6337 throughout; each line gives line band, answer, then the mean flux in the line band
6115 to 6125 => 0.2 A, 15.2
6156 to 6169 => 0.8 A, 14.6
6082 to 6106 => -0.2 A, 15.6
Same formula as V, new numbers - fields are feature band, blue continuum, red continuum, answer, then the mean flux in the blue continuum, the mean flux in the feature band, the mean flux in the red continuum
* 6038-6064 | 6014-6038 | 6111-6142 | -0.5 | 15.6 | 15.8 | 15.1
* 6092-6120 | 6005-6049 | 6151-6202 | -0.7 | 15.5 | 15.6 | 14.9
